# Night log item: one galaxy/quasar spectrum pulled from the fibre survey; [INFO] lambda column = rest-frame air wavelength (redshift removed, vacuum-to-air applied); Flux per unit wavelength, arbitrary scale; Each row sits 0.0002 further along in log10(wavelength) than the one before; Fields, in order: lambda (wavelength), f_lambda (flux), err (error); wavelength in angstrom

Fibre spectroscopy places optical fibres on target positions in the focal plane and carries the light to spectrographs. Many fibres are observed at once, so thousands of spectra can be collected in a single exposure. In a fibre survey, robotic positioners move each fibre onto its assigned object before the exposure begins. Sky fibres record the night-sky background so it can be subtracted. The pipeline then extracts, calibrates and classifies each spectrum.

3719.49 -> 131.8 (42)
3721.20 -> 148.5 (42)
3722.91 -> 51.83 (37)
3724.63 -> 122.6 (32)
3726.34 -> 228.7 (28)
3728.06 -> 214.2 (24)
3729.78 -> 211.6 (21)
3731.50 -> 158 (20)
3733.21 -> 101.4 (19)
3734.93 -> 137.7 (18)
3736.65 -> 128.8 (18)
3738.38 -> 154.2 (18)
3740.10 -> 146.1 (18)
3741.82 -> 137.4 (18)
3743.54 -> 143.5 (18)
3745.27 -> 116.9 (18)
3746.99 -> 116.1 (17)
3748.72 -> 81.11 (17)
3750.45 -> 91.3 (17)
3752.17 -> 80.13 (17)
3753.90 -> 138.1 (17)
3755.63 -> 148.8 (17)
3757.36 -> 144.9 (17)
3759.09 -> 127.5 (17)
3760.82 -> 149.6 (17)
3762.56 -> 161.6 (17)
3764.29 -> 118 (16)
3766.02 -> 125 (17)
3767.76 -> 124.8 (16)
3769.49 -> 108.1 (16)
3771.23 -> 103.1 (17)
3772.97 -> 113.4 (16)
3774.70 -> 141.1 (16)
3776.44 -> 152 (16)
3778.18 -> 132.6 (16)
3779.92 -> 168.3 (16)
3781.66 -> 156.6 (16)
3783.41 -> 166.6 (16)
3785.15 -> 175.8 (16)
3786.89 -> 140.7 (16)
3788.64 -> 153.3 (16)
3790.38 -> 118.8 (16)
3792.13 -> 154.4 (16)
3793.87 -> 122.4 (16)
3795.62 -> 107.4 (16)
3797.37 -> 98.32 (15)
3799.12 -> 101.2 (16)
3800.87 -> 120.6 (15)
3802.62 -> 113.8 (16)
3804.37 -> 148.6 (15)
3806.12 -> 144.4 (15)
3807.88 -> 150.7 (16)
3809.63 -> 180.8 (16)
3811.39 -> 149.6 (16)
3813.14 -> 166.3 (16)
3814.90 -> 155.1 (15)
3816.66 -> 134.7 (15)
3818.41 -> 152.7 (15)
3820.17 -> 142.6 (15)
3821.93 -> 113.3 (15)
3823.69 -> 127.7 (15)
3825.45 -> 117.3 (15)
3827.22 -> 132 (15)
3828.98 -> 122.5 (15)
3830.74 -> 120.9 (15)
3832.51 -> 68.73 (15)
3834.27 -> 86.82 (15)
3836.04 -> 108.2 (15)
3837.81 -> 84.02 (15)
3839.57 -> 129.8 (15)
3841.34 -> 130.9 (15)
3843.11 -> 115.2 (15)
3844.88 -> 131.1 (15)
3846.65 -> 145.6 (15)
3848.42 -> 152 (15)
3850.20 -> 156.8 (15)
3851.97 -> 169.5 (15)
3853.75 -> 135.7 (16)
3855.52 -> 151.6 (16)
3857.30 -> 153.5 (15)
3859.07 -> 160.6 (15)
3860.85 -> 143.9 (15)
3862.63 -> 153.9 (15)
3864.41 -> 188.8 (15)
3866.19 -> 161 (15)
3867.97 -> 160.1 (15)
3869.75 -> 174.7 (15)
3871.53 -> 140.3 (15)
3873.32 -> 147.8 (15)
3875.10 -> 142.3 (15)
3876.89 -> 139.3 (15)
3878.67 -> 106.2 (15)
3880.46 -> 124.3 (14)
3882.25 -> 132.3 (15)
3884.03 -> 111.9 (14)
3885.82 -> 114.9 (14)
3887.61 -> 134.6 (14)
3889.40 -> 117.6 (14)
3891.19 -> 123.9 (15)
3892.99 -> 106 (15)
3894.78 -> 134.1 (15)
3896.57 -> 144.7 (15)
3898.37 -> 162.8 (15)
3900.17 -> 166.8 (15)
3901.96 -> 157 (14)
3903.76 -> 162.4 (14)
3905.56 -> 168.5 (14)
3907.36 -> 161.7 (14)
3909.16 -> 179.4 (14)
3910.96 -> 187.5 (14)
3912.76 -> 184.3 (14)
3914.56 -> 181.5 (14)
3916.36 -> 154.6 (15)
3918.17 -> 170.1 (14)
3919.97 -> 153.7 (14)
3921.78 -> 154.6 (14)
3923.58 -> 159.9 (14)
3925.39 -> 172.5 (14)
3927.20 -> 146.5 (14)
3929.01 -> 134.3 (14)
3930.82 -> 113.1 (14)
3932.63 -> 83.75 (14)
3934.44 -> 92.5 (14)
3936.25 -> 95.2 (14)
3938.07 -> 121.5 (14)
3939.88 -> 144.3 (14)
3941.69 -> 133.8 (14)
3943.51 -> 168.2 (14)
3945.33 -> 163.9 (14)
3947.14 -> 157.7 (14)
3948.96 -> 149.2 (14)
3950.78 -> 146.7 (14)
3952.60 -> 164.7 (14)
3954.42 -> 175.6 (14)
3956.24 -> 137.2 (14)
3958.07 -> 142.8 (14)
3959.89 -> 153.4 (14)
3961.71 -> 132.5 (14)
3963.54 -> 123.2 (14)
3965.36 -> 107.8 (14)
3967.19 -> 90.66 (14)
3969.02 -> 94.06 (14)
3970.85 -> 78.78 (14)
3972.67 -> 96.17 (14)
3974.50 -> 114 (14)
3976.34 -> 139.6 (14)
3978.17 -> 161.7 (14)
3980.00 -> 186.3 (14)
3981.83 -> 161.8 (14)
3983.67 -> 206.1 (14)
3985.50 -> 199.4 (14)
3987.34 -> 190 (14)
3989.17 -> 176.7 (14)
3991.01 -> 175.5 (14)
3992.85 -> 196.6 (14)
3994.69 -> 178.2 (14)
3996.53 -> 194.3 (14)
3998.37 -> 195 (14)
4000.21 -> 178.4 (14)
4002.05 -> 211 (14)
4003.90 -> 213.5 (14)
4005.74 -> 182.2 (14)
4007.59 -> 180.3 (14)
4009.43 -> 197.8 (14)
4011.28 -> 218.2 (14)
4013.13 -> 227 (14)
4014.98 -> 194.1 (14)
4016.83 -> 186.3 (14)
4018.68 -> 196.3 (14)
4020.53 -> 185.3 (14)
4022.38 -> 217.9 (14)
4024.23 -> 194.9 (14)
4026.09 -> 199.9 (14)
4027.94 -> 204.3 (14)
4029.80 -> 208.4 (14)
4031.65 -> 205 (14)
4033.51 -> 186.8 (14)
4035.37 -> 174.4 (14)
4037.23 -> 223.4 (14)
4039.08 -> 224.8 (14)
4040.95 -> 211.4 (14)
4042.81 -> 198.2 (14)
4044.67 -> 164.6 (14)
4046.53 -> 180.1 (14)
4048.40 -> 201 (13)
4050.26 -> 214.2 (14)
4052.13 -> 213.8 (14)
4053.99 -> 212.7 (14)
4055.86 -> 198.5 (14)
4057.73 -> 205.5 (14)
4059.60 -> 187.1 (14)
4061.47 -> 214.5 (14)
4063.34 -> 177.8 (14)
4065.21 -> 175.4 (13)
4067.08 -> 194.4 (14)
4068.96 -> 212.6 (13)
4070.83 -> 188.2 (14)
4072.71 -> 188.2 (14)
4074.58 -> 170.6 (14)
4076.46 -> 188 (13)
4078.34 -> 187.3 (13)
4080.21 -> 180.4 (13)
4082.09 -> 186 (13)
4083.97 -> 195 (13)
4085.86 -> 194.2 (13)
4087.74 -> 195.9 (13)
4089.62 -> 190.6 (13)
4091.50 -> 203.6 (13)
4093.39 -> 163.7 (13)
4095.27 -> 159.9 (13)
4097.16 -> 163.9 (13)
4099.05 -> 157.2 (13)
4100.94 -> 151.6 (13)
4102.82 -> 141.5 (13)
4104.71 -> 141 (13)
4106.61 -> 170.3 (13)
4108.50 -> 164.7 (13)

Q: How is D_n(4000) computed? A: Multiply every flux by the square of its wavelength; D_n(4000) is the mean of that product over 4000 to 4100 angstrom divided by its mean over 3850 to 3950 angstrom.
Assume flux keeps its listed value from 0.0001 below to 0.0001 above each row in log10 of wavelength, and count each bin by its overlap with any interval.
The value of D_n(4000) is 1.4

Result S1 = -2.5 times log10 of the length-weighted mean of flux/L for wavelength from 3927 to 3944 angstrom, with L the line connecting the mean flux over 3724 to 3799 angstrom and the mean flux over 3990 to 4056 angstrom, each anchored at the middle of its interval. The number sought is 0.42 mag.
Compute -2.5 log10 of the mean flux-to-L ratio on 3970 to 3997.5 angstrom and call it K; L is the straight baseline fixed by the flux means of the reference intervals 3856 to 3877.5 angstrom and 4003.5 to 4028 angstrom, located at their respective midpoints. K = 0.162 mag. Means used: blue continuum 156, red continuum 199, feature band 164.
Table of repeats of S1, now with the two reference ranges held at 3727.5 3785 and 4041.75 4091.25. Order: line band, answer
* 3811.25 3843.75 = 0.20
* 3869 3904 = 0.17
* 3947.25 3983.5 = 0.27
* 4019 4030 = -0.09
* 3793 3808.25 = 0.18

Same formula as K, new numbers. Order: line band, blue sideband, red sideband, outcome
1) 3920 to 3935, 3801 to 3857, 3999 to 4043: 0.24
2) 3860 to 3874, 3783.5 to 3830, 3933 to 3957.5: -0.15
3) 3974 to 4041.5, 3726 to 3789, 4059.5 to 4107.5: -0.13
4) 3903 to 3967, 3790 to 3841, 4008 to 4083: 0.11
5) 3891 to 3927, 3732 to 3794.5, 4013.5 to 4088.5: 0.04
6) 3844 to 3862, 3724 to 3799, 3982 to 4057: 0.06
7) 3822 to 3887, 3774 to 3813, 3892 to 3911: 0.12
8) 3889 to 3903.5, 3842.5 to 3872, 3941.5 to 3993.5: 0.08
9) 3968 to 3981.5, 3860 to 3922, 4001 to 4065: 0.39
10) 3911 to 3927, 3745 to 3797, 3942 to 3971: -0.22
